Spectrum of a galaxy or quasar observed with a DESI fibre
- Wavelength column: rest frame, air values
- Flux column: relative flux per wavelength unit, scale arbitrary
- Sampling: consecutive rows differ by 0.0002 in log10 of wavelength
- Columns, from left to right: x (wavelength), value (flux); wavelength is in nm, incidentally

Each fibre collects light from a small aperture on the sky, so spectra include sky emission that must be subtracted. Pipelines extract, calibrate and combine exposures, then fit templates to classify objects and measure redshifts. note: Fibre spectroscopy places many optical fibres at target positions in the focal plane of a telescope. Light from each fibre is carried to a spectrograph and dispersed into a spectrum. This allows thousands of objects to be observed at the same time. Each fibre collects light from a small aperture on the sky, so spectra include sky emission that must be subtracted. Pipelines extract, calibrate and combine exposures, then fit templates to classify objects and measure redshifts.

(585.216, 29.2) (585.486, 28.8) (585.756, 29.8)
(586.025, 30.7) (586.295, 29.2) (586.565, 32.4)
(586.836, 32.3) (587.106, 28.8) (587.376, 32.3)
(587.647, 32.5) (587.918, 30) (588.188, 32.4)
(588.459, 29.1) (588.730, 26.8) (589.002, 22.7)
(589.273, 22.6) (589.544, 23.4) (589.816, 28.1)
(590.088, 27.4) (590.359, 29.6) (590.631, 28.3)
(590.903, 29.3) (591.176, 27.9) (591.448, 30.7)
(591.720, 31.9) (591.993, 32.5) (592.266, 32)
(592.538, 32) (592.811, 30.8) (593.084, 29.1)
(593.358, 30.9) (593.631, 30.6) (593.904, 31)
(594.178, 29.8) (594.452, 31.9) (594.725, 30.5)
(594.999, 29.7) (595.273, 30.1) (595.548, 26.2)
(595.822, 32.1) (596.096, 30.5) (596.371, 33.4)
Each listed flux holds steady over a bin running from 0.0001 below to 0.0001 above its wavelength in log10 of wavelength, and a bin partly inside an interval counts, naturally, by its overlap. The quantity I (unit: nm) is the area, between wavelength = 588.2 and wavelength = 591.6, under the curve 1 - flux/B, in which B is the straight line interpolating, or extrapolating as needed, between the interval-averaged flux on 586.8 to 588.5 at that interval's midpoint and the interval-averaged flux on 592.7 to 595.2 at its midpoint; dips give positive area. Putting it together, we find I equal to 0.39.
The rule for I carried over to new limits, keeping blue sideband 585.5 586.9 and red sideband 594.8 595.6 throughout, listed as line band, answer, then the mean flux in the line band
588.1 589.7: 0.22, 26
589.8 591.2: 0.06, 28.5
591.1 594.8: -0.18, 30.9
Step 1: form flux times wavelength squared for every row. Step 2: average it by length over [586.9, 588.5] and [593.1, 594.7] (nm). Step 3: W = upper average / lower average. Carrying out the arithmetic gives 1.01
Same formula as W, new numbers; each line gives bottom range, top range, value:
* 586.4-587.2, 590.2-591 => 0.94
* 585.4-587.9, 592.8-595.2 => 1.02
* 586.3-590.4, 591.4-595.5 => 1.09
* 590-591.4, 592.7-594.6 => 1.08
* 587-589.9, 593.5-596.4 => 1.11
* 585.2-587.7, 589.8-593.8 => 1.00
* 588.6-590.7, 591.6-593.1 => 1.22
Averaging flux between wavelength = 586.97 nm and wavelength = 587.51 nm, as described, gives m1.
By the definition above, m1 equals 30.6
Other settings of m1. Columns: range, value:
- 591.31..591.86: 31.3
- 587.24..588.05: 31.6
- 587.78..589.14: 28.2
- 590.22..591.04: 29.1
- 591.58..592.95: 31.8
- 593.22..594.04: 30.8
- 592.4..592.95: 31.4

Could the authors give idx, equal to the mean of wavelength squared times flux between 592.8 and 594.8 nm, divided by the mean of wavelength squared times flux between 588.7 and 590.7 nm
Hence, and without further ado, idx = 1.2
